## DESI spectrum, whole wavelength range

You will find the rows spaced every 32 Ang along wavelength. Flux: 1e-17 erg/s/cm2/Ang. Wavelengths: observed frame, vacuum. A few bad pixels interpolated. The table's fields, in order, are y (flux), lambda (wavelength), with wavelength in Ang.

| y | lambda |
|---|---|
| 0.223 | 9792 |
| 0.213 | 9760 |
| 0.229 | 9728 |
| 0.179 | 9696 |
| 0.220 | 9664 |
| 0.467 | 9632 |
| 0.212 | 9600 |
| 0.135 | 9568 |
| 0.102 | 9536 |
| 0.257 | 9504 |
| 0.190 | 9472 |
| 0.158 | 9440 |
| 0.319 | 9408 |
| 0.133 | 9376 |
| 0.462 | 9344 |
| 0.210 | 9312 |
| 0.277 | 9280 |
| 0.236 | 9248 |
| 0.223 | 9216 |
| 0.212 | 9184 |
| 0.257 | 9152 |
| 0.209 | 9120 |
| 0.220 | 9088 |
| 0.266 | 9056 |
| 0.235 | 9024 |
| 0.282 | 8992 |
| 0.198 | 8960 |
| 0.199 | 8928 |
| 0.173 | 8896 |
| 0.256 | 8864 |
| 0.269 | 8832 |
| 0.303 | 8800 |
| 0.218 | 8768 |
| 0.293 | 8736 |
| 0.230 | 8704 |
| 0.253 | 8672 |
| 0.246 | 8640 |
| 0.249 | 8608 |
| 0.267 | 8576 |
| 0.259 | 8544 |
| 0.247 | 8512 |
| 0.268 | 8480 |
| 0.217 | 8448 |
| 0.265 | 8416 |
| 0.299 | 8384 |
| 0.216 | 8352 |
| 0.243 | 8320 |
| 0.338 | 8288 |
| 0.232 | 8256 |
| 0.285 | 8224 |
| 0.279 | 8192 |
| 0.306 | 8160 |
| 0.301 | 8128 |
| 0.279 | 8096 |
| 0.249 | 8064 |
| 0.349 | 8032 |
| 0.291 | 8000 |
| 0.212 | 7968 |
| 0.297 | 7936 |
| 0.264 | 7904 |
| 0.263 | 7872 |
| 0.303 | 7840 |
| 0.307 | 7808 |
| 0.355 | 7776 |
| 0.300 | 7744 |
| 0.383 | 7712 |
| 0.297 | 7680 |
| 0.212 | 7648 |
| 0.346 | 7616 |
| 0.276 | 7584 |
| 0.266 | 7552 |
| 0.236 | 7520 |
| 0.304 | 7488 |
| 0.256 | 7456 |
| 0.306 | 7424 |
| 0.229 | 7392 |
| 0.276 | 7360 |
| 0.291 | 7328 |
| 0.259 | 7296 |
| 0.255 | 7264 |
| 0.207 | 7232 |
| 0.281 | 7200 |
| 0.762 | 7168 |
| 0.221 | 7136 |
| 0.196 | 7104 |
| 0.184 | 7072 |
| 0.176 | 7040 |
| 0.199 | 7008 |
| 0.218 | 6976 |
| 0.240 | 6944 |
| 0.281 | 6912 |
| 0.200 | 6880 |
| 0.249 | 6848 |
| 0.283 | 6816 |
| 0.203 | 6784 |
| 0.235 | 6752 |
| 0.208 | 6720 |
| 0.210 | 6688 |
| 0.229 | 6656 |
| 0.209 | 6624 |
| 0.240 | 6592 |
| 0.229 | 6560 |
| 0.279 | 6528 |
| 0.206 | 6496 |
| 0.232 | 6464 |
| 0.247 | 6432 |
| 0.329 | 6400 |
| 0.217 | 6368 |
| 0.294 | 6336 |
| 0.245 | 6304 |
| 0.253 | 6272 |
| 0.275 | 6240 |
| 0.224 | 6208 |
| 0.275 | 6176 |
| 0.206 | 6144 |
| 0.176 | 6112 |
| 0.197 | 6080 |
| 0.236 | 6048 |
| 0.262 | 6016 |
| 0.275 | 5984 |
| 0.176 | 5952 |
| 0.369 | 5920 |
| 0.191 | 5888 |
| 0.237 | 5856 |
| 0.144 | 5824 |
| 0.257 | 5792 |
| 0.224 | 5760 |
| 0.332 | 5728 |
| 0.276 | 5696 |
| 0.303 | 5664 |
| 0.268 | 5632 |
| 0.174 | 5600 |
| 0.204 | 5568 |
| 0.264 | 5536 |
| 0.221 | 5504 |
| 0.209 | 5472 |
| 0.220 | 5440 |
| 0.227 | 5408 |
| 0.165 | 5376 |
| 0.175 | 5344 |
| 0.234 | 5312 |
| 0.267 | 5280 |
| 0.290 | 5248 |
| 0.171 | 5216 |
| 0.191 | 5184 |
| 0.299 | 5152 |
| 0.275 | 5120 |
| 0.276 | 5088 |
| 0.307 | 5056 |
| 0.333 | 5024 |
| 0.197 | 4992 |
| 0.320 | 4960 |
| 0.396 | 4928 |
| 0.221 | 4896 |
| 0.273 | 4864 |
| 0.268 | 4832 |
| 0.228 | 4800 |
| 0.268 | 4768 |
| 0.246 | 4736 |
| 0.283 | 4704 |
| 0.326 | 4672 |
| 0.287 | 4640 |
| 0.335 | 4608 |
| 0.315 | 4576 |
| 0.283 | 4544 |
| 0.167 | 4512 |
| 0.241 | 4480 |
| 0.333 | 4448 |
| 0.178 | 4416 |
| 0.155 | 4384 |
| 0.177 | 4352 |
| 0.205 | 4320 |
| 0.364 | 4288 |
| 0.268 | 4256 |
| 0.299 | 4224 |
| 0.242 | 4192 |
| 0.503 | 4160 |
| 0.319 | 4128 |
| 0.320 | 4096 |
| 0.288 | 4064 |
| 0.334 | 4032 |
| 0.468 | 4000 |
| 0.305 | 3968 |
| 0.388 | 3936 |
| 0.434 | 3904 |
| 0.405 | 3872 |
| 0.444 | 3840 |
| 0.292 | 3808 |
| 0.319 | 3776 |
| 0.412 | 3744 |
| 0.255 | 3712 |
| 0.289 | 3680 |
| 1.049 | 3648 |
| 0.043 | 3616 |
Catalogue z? 0.924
